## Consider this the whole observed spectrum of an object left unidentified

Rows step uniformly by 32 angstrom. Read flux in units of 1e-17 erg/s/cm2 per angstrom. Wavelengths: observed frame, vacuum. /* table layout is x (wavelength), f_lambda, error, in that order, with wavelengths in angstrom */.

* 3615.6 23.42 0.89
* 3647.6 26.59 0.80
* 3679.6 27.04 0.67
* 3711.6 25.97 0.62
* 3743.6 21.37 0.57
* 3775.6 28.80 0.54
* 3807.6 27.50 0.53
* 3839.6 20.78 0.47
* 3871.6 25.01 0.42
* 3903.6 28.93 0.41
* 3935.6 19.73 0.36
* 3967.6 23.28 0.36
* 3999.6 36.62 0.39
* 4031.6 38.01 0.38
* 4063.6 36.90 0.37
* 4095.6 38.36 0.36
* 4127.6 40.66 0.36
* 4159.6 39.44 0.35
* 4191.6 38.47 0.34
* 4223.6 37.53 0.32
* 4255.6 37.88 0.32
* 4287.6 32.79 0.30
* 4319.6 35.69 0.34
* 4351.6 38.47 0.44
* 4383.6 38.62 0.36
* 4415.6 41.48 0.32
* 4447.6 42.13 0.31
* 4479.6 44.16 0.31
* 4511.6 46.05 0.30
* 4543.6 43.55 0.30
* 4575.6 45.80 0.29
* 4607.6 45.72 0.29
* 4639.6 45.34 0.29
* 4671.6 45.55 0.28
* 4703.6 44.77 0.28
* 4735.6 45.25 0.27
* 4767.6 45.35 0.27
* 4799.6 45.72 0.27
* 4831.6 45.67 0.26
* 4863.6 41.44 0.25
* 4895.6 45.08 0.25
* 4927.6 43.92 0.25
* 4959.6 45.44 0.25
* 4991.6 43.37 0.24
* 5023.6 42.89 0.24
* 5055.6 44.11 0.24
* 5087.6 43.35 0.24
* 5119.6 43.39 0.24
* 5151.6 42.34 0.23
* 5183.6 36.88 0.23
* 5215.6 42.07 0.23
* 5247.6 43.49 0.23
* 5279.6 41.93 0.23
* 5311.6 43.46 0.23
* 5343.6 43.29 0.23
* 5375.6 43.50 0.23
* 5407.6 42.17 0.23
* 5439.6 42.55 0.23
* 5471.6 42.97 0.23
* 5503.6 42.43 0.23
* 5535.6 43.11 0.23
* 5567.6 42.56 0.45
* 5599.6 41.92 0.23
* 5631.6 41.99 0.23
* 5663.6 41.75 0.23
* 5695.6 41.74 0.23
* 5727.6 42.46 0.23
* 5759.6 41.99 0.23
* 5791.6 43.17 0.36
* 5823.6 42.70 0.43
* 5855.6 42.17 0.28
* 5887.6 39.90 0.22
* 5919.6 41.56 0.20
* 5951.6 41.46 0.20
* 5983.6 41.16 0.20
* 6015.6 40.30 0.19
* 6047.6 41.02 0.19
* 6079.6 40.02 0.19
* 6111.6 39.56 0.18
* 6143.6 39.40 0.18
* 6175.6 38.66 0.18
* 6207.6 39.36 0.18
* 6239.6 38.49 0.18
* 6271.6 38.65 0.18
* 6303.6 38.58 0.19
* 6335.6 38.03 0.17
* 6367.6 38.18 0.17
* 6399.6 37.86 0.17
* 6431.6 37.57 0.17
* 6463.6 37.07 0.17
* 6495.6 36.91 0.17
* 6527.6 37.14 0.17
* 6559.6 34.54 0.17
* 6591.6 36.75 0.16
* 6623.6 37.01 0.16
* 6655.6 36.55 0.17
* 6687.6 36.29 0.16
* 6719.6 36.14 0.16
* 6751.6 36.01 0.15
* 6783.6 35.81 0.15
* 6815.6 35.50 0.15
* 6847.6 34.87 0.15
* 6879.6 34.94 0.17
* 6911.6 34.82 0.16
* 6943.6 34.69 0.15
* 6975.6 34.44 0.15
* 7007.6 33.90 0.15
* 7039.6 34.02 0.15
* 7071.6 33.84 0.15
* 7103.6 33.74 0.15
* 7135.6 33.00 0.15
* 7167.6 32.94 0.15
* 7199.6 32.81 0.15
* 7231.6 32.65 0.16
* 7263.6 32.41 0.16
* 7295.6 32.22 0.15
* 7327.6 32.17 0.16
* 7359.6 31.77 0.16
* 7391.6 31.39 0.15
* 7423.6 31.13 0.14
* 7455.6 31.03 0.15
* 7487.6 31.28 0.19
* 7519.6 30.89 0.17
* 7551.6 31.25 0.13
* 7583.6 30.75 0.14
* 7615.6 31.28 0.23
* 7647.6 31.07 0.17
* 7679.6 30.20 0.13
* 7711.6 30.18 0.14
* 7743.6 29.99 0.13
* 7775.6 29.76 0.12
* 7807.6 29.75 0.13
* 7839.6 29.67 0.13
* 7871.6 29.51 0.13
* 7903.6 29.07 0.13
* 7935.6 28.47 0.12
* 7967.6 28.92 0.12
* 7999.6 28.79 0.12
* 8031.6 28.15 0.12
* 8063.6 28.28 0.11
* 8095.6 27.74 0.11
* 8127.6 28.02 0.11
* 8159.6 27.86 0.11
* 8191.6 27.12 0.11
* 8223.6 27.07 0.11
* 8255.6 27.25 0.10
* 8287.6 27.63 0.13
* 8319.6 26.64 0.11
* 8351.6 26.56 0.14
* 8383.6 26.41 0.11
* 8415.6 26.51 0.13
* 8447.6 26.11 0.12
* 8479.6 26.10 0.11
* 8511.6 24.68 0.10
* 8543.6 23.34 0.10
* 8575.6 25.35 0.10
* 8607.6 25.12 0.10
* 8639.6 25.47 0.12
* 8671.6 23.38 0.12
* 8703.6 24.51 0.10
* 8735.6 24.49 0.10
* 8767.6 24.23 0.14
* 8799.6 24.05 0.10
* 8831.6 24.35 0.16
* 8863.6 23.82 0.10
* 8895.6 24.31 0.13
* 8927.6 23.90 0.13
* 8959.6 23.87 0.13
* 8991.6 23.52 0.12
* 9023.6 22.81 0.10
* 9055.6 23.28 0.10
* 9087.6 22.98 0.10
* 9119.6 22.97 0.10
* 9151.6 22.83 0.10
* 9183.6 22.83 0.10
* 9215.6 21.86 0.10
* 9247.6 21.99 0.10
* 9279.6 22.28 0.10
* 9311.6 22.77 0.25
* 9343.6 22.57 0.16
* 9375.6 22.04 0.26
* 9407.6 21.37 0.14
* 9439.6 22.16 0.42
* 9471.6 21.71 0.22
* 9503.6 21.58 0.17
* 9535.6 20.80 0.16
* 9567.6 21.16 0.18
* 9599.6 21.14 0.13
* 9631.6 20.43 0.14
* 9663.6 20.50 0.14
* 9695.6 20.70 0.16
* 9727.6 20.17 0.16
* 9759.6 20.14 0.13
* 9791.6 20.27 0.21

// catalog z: 0.00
